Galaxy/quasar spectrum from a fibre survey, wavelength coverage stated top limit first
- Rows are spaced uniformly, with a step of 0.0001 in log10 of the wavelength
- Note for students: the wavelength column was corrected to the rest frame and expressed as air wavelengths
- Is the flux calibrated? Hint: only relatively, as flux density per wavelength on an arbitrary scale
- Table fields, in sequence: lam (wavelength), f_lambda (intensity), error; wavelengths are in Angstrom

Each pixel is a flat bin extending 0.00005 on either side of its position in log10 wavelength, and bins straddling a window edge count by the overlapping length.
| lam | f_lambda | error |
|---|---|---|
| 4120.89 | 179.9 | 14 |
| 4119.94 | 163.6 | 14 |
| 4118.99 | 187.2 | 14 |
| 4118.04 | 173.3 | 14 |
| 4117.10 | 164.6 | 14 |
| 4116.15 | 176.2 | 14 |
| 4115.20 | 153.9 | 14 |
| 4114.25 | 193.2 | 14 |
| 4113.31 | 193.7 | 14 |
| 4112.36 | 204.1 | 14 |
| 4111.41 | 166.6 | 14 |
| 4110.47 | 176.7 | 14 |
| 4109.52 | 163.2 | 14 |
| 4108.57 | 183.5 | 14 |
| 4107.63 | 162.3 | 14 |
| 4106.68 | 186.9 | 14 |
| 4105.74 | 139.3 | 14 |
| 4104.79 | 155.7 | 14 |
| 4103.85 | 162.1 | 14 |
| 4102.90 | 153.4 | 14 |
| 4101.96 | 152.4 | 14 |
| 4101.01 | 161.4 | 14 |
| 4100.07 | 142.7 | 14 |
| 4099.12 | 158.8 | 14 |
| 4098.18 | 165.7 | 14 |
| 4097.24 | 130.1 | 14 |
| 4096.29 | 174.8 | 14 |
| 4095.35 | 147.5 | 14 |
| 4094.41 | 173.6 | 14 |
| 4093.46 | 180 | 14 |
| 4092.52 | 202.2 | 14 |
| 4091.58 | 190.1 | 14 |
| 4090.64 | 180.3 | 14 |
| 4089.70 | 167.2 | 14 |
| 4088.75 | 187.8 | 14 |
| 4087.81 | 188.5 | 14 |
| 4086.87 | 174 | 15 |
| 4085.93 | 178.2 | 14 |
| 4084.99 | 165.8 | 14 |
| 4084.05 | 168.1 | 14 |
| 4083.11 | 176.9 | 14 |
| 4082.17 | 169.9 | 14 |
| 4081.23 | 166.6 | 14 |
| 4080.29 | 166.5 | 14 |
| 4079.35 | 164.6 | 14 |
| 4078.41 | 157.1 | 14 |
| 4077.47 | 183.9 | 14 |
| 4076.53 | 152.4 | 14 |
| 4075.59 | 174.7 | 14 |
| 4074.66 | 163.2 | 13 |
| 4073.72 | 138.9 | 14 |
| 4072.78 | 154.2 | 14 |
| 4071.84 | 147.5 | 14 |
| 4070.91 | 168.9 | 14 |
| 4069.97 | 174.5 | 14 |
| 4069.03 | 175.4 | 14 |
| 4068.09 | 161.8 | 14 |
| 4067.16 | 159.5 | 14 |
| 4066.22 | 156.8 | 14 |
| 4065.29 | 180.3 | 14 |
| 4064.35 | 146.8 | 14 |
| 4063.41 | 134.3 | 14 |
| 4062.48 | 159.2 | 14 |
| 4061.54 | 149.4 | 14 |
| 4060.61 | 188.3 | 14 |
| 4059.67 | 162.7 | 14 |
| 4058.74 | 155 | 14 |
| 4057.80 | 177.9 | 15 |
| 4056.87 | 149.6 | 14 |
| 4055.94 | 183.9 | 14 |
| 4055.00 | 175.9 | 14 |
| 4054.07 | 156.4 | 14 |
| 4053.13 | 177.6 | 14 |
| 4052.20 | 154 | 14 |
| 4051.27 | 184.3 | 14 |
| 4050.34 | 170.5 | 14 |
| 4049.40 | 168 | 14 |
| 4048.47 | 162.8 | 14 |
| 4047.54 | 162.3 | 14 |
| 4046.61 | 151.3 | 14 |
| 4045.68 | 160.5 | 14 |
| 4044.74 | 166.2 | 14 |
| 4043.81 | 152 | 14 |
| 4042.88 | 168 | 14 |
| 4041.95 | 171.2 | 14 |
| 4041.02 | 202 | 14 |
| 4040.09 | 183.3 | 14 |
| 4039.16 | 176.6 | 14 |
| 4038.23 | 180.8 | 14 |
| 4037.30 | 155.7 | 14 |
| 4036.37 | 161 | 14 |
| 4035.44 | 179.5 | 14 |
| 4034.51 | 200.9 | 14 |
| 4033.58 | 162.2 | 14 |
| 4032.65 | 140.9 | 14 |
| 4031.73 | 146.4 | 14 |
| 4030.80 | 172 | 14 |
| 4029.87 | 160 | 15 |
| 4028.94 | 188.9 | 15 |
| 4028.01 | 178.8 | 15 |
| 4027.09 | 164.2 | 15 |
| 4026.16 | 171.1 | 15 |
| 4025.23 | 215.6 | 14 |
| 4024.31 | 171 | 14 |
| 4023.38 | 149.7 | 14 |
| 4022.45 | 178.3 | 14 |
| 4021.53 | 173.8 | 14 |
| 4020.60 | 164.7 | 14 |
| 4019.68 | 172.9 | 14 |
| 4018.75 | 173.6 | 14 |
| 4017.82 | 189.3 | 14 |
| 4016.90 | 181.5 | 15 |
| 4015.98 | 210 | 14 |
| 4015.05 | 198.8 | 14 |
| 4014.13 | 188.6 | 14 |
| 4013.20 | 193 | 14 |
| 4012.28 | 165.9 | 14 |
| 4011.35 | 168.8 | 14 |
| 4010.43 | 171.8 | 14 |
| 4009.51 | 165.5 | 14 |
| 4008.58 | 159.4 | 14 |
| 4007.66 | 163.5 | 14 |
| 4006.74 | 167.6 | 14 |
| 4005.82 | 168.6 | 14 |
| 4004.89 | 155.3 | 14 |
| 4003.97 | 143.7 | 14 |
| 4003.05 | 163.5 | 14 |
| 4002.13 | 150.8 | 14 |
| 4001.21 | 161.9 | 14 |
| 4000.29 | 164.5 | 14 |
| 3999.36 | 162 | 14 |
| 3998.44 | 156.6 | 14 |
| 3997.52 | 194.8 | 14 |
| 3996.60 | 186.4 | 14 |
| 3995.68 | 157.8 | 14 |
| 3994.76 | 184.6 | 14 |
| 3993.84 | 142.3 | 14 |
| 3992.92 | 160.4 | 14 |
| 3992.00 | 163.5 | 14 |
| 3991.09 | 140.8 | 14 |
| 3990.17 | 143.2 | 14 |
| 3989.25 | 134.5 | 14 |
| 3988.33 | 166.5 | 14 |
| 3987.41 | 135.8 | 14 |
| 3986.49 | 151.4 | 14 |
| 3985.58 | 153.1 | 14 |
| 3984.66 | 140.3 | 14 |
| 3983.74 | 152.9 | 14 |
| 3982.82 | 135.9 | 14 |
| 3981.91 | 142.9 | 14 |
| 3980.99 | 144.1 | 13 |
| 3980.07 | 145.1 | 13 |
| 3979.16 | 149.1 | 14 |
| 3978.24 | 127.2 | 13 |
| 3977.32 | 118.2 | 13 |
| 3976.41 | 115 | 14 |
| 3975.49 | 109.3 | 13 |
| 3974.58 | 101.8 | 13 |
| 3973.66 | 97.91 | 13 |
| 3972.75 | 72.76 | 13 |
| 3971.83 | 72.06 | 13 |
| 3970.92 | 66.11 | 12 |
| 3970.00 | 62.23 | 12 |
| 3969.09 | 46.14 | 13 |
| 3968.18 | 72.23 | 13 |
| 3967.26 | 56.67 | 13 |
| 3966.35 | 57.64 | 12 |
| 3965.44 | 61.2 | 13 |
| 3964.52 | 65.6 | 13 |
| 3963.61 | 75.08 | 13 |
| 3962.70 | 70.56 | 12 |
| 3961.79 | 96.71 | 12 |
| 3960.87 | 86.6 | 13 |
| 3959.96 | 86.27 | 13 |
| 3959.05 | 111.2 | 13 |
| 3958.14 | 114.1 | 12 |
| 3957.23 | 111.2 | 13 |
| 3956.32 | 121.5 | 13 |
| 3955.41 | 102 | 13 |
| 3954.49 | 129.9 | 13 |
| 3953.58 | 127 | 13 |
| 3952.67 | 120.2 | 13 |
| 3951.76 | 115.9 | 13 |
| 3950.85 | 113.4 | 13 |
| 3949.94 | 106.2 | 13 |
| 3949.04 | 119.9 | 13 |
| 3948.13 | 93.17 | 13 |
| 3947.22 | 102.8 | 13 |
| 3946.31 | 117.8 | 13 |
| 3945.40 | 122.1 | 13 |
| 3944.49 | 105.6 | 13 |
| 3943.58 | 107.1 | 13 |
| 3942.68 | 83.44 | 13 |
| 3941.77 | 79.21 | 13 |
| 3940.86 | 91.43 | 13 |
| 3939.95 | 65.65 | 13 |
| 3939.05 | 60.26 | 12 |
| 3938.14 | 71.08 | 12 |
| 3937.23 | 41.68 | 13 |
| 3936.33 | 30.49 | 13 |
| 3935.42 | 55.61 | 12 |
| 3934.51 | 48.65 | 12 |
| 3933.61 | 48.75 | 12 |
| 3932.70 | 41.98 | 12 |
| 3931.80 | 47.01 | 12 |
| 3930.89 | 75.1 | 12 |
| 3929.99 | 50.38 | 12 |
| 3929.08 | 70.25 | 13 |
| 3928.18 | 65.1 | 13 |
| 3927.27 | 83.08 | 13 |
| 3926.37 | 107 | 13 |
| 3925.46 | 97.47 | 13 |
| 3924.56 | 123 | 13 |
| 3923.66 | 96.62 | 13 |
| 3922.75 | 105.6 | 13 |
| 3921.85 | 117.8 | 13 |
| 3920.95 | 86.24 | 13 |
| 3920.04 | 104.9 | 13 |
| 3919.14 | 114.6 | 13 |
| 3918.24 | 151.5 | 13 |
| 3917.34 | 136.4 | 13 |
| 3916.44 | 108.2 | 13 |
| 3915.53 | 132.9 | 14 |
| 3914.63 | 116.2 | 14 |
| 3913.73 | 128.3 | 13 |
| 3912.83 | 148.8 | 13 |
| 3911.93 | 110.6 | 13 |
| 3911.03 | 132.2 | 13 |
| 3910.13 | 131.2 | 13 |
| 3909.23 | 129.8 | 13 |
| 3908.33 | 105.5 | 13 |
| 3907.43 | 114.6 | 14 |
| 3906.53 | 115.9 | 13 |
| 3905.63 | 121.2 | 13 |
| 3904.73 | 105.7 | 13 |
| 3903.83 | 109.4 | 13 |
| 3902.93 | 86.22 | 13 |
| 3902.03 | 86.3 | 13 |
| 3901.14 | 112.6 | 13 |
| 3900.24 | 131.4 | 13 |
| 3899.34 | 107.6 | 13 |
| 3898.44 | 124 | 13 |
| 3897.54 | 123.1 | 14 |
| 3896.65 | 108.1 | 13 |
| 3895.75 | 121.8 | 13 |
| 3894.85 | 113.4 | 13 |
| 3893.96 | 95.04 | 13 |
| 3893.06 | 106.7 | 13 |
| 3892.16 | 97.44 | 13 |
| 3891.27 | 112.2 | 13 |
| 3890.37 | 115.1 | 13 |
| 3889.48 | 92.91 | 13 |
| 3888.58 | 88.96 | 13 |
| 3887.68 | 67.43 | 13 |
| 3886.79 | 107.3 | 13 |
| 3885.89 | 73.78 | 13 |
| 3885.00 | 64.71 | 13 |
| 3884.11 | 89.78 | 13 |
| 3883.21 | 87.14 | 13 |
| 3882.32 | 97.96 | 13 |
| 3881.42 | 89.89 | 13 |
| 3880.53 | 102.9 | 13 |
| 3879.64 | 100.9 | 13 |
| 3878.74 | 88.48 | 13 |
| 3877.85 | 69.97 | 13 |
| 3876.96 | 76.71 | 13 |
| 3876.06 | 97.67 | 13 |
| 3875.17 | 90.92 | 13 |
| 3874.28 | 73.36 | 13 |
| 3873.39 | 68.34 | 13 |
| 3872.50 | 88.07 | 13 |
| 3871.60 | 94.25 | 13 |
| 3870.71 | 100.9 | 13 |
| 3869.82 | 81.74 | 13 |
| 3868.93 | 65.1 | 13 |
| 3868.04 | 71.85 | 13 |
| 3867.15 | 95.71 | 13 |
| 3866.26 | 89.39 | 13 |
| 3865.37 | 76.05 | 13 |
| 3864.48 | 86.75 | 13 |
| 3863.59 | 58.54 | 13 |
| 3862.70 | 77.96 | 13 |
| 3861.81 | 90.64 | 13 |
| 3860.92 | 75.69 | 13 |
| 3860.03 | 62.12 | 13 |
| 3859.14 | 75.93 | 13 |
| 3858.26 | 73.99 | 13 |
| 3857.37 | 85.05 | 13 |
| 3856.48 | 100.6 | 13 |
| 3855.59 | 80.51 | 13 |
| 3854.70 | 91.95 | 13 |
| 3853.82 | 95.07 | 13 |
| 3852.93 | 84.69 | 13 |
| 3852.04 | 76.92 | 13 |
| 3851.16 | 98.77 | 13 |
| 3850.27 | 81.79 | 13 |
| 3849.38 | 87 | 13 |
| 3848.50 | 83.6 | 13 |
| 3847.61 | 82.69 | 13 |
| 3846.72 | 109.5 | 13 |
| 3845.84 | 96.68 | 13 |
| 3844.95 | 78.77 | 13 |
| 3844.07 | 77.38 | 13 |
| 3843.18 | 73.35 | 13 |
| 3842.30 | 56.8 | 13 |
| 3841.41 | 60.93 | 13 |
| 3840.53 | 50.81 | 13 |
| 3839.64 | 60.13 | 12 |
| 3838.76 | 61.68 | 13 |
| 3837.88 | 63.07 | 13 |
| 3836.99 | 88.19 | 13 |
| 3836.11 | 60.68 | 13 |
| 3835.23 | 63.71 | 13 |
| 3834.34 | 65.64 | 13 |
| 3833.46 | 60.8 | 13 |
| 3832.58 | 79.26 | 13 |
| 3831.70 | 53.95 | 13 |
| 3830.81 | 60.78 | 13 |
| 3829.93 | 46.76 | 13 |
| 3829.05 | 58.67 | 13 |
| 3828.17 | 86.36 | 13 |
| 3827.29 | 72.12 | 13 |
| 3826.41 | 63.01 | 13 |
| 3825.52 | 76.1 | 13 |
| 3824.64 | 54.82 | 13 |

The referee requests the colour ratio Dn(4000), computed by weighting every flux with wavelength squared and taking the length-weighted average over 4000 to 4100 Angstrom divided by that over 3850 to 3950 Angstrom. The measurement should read 1.95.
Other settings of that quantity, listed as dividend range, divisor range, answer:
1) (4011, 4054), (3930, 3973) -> 2.16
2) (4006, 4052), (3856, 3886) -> 2.25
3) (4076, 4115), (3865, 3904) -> 2.00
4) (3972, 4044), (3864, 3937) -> 1.77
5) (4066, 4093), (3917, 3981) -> 1.97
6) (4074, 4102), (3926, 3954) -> 2.19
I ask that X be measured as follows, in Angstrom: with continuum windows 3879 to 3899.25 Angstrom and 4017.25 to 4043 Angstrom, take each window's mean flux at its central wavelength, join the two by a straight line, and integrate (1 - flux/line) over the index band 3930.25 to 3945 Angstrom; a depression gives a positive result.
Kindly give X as 7.0 Angstrom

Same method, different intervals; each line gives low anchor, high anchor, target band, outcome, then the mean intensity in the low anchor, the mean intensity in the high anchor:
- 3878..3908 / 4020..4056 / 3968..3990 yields 3.8 Angstrom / 102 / 170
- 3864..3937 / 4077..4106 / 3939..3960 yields 1.6 Angstrom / 96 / 167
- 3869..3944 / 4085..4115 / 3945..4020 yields -3.9 Angstrom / 95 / 171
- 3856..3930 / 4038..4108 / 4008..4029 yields -4.6 Angstrom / 98.4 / 166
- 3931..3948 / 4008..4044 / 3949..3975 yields 1.9 Angstrom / 73.8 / 175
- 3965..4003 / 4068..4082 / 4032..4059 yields -2.9 Angstrom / 129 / 163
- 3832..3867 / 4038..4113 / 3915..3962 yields 7.7 Angstrom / 77.6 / 167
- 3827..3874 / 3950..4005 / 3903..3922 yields -3.9 Angstrom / 76.8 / 123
